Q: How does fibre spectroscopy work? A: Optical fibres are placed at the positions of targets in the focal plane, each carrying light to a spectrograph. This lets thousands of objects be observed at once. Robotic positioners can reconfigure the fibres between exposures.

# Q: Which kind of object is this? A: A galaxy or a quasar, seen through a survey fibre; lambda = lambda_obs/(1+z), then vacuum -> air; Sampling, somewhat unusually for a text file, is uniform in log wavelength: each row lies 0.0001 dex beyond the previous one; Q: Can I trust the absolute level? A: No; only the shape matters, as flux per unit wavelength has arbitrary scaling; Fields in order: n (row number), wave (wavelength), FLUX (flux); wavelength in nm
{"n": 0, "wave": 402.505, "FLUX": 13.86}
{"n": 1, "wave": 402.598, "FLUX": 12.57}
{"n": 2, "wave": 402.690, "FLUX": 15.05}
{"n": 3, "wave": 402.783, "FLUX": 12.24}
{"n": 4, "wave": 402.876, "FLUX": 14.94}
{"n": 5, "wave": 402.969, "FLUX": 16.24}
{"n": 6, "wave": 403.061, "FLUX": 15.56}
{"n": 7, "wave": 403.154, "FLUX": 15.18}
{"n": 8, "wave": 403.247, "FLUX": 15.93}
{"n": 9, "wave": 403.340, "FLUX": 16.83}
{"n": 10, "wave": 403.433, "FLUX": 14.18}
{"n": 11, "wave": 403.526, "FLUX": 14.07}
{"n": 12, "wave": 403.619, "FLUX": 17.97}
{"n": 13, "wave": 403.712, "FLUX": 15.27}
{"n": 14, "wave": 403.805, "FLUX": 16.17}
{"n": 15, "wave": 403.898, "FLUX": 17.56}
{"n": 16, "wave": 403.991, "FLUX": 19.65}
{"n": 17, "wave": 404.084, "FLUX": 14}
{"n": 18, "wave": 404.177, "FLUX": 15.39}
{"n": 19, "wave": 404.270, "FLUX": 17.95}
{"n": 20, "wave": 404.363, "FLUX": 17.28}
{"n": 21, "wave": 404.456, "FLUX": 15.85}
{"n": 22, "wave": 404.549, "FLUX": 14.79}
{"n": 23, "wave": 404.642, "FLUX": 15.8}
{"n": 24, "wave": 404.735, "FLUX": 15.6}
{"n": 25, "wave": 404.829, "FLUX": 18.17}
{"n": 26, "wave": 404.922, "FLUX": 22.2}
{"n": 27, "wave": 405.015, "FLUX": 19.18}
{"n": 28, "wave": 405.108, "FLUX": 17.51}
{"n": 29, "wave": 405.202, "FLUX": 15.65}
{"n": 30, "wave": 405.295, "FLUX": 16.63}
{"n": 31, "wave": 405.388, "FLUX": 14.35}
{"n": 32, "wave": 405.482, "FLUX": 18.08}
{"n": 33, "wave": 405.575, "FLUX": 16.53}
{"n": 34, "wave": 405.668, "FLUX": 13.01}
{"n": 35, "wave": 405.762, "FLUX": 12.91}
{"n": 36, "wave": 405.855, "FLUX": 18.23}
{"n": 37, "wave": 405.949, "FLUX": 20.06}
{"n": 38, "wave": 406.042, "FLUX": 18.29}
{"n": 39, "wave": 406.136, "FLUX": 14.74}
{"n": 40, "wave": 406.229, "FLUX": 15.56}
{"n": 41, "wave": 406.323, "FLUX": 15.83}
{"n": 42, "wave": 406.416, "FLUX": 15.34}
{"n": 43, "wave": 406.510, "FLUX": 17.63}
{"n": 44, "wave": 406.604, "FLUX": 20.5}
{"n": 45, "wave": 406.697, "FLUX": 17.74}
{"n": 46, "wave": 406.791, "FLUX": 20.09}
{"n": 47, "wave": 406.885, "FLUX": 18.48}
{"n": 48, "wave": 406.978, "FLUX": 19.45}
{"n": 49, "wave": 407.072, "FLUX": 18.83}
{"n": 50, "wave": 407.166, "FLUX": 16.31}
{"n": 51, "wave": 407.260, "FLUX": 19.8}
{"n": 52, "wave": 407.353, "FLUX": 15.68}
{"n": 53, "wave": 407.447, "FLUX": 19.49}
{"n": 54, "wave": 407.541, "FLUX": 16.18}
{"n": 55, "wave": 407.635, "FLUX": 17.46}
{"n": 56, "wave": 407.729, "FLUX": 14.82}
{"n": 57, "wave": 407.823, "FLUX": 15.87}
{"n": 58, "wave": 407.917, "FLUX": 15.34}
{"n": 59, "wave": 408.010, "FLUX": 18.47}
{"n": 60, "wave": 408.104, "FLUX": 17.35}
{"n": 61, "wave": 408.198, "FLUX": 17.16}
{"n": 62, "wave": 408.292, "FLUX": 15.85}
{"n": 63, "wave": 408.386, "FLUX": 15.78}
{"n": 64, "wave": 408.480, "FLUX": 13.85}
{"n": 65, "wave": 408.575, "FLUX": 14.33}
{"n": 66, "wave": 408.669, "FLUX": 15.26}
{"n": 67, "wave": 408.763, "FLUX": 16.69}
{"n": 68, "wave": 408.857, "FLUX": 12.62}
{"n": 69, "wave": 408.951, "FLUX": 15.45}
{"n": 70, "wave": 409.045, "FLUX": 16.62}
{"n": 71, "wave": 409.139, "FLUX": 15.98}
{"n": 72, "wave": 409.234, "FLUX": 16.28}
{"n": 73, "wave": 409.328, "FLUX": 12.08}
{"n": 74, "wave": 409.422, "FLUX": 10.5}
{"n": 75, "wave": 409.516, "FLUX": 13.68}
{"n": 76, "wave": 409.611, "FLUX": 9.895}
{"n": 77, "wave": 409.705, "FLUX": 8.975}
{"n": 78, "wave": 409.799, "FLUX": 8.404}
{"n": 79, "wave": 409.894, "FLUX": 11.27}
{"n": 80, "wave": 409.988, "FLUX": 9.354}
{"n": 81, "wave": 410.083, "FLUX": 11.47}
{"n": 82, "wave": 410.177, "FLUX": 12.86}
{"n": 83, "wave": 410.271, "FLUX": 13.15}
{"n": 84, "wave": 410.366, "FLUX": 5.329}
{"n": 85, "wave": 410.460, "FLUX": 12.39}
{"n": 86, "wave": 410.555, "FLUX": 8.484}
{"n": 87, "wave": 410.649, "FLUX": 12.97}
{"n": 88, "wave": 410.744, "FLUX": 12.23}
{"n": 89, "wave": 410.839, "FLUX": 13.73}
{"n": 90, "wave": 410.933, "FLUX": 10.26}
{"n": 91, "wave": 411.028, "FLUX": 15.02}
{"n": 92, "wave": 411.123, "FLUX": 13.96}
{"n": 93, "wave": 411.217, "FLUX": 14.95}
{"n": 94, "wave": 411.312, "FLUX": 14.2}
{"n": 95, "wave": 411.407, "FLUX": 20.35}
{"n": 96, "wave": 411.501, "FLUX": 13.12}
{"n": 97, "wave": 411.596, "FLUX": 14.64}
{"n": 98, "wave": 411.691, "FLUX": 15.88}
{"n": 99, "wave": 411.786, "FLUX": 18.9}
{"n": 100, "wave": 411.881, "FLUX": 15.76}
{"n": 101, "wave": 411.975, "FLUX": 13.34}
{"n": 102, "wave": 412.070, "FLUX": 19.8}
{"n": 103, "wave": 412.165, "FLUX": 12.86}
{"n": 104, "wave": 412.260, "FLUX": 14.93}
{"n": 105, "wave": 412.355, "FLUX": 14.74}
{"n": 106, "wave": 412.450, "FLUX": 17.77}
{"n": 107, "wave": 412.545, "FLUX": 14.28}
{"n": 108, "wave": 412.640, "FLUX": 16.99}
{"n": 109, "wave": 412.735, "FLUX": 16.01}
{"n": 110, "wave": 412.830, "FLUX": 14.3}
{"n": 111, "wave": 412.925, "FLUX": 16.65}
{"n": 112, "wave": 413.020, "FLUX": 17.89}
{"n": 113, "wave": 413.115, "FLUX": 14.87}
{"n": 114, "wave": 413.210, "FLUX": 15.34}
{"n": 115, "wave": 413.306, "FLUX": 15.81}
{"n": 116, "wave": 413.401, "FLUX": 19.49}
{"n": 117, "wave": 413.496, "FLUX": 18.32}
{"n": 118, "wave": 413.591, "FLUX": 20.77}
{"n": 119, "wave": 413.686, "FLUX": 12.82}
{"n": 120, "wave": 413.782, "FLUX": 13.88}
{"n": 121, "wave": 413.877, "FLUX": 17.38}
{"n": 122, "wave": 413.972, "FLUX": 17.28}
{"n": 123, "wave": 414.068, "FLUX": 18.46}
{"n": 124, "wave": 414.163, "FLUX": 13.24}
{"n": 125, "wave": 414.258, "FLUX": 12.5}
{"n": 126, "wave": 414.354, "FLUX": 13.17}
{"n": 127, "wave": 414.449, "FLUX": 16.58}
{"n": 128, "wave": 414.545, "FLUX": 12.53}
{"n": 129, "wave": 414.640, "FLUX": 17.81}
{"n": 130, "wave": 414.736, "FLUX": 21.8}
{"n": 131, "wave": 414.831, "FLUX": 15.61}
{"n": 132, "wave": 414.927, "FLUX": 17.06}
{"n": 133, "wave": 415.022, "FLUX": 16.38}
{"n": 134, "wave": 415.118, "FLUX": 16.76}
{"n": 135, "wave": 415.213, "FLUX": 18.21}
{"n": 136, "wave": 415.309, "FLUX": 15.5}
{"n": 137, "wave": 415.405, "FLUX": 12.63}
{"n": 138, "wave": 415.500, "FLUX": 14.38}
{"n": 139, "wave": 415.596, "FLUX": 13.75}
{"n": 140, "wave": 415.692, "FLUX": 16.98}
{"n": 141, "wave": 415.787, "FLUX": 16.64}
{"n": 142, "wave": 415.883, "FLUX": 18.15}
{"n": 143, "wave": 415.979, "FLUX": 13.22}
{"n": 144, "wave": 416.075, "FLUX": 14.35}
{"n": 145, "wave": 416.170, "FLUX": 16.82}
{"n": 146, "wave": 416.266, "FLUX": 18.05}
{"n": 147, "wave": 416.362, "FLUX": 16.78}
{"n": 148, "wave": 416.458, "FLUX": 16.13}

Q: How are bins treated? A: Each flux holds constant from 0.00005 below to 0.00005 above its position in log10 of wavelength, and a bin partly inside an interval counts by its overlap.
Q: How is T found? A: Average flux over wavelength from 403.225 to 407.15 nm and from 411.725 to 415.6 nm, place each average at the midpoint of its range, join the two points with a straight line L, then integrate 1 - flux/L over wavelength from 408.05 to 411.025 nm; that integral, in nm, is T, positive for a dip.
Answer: 0.635 nm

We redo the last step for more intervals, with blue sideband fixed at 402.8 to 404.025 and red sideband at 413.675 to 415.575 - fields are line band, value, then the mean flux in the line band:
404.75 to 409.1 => -0.26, 16.8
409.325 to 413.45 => 0.50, 13.9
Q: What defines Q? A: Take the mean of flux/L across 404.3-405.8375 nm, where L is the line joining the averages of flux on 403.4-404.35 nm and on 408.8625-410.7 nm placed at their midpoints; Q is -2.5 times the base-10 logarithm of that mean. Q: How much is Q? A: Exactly -0.08 mag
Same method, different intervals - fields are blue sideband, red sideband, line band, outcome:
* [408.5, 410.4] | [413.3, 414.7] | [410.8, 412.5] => -0.07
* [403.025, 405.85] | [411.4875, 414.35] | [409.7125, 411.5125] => 0.30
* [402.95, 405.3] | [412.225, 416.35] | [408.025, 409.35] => 0.06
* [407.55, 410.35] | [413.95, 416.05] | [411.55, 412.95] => -0.06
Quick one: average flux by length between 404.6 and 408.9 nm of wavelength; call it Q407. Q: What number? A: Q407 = 16.8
